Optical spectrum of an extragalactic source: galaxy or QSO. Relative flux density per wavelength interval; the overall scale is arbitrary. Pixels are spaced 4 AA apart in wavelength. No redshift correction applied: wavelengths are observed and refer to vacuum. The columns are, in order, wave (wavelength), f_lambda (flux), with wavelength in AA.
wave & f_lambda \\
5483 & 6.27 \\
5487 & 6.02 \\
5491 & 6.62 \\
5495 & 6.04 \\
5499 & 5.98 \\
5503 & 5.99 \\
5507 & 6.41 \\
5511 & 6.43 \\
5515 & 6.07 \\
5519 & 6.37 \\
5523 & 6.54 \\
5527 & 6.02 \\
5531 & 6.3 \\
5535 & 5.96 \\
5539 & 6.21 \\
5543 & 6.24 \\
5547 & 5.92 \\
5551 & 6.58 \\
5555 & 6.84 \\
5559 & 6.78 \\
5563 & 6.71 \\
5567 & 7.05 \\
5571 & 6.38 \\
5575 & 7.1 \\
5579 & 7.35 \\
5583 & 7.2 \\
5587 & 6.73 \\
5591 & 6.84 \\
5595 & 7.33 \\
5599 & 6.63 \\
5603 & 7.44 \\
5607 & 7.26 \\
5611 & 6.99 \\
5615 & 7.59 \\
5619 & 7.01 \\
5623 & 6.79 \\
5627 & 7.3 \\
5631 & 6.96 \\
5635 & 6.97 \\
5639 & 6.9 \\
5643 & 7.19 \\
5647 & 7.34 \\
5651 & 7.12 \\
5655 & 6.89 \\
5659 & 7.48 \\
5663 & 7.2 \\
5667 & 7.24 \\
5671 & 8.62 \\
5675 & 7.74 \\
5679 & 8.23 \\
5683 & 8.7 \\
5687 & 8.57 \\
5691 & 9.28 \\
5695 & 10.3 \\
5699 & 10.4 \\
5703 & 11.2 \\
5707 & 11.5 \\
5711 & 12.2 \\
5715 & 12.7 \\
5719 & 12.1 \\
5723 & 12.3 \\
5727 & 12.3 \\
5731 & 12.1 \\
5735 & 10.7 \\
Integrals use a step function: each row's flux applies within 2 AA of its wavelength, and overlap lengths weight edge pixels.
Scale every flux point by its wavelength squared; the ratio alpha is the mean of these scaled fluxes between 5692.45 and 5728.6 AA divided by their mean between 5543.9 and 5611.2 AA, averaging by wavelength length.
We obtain 1.77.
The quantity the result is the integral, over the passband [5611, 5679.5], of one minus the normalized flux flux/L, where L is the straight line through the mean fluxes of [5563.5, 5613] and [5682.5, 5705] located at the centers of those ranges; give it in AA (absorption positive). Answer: 9.8 AA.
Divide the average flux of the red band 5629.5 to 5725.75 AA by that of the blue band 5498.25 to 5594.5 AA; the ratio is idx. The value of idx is 1.38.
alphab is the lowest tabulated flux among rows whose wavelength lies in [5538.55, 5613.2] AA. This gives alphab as 5.92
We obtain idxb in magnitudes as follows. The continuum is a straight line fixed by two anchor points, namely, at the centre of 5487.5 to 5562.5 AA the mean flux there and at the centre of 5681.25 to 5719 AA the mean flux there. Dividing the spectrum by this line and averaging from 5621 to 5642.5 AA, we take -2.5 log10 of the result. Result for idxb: 0.27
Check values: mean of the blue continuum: 6.3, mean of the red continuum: 10.6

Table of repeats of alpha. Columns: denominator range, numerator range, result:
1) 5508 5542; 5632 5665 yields 1.19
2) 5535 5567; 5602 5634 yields 1.13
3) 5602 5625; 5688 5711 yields 1.52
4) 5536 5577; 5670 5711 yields 1.54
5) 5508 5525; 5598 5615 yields 1.16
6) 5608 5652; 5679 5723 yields 1.54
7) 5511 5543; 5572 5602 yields 1.15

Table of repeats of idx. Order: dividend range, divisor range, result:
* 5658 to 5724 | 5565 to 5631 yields 1.38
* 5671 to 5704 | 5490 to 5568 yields 1.45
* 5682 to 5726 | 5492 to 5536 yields 1.76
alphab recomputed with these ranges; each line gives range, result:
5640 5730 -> 6.89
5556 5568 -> 6.71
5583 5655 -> 6.63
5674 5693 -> 7.74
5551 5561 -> 6.58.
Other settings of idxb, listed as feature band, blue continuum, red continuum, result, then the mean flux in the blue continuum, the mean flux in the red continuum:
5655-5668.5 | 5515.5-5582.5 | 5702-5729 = 0.38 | 6.53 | 12.1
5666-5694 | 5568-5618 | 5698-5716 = 0.24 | 7.07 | 11.6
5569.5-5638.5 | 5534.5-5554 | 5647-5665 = -0.05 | 6.23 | 7.19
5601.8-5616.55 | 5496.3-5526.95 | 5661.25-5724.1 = 0.12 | 6.24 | 9.87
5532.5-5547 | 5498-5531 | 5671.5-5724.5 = 0.12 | 6.24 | 10.3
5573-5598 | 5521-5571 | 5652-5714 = 0.02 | 6.43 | 9.06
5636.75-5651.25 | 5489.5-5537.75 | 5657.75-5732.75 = 0.25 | 6.22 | 10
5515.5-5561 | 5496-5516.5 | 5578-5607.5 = 0.03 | 6.17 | 7.08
